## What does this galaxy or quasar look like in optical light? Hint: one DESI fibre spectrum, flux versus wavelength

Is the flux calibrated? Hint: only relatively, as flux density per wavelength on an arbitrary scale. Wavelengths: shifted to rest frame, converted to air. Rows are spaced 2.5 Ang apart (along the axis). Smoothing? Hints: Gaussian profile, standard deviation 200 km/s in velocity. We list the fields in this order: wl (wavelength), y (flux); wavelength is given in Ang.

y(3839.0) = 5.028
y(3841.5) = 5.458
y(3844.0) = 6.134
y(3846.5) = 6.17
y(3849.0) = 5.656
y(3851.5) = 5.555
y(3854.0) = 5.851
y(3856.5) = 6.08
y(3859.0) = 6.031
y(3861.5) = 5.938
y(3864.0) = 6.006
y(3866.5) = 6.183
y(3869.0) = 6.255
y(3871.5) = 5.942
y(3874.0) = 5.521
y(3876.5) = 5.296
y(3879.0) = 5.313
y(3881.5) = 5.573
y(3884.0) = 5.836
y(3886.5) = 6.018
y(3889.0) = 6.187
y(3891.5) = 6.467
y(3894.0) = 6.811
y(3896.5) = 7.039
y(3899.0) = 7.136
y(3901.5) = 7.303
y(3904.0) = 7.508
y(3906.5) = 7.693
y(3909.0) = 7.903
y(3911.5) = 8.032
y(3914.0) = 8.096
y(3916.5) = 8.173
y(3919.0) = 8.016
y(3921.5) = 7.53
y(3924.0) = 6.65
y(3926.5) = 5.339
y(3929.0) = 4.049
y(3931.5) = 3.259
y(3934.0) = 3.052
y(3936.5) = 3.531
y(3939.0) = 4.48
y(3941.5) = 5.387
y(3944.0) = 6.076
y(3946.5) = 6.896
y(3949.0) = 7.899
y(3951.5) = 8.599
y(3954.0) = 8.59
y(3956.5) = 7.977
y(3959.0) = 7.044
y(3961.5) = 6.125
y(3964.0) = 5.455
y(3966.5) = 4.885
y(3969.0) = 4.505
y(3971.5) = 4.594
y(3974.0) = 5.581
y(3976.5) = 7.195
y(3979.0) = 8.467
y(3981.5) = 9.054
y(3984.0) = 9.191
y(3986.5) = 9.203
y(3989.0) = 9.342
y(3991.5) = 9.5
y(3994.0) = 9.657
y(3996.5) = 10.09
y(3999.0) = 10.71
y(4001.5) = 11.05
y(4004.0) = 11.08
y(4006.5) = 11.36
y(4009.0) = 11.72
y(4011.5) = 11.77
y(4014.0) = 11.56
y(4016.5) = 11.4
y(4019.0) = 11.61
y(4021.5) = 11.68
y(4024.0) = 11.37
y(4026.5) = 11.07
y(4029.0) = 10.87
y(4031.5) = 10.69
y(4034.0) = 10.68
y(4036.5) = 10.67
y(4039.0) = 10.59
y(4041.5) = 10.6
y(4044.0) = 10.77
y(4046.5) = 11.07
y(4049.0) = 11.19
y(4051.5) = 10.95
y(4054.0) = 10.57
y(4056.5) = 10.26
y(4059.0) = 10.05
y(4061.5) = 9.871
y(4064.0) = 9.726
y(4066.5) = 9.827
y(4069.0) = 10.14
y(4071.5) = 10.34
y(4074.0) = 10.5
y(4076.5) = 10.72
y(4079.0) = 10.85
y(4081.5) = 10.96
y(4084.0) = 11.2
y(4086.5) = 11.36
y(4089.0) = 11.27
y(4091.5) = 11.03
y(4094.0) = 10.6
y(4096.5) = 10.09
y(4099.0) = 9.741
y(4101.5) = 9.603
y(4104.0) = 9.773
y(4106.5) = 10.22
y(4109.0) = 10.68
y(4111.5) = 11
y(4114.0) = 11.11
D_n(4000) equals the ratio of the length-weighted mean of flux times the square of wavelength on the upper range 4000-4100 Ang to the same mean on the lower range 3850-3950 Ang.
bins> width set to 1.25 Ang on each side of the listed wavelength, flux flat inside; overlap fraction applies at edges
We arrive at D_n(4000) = 1.9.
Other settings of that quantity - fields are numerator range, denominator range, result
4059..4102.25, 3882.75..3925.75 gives 1.59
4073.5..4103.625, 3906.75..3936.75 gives 1.84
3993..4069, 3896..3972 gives 1.77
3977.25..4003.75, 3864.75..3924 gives 1.49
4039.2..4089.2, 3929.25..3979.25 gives 1.90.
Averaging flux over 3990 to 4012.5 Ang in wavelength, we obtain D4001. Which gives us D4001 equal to 10.7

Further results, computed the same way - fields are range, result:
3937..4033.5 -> 8.76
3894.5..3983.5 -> 6.57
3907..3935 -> 6.44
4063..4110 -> 10.5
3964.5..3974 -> 4.85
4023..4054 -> 10.9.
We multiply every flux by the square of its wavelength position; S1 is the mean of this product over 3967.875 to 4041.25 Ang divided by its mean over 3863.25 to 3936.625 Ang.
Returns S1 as 1.7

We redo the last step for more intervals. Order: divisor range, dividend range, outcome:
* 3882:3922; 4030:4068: 1.57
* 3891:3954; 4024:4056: 1.75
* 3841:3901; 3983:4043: 1.91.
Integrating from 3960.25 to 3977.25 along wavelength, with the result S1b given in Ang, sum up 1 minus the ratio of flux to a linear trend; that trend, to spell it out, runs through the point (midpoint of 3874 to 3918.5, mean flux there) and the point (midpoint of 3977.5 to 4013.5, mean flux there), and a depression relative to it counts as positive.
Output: 7.0 Ang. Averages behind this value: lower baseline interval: 6.83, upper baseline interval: 10.2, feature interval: 5.43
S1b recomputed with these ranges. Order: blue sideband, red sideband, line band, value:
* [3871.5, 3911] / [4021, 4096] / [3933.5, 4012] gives 7.63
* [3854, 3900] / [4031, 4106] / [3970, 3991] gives 1.62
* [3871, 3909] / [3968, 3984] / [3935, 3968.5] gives 1.94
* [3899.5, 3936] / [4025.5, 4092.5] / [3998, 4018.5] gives -4.82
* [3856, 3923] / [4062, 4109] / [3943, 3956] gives 0.28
